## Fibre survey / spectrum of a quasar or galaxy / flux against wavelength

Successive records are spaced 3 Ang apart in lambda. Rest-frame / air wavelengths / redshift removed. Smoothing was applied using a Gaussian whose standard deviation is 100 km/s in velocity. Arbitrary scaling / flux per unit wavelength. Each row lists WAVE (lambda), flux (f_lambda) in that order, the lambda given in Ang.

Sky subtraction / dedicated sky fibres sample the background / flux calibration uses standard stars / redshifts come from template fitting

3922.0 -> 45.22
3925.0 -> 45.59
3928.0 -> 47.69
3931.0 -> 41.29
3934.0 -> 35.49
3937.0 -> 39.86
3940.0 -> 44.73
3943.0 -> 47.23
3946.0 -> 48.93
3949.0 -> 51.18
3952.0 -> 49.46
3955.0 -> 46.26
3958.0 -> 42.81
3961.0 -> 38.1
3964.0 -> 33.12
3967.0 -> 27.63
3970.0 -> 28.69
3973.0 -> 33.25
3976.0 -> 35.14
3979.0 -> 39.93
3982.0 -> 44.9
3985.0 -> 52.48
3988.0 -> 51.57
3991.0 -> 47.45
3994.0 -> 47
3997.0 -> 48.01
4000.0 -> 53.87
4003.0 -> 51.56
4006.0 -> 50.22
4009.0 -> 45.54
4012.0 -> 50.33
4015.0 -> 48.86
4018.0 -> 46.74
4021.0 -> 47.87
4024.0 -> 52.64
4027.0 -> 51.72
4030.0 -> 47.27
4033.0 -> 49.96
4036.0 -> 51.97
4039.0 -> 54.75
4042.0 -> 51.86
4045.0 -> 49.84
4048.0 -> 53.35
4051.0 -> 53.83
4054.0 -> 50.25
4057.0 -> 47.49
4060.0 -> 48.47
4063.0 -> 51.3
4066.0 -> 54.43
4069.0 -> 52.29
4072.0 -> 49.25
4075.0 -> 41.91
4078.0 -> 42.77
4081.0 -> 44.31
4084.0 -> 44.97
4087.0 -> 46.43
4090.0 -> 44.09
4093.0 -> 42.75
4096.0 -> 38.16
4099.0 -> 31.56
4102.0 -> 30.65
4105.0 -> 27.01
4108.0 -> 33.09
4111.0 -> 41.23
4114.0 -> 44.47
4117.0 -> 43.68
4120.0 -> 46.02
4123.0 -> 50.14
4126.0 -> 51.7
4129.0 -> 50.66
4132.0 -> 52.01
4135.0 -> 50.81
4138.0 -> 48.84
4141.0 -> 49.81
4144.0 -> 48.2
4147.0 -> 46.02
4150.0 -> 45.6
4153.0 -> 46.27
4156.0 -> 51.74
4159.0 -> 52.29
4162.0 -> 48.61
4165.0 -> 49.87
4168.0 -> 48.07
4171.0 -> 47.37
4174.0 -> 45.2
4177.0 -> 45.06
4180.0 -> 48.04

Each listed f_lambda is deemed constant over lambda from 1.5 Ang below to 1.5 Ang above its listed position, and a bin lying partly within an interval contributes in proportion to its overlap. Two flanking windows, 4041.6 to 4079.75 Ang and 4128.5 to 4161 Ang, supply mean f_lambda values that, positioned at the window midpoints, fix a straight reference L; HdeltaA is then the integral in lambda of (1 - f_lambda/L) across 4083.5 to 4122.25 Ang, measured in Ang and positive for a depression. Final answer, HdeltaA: 7.7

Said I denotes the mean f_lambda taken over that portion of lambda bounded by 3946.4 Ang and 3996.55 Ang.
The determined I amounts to 42.1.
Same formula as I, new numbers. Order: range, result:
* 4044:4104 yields 45.7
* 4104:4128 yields 42.7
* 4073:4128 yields 41.5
